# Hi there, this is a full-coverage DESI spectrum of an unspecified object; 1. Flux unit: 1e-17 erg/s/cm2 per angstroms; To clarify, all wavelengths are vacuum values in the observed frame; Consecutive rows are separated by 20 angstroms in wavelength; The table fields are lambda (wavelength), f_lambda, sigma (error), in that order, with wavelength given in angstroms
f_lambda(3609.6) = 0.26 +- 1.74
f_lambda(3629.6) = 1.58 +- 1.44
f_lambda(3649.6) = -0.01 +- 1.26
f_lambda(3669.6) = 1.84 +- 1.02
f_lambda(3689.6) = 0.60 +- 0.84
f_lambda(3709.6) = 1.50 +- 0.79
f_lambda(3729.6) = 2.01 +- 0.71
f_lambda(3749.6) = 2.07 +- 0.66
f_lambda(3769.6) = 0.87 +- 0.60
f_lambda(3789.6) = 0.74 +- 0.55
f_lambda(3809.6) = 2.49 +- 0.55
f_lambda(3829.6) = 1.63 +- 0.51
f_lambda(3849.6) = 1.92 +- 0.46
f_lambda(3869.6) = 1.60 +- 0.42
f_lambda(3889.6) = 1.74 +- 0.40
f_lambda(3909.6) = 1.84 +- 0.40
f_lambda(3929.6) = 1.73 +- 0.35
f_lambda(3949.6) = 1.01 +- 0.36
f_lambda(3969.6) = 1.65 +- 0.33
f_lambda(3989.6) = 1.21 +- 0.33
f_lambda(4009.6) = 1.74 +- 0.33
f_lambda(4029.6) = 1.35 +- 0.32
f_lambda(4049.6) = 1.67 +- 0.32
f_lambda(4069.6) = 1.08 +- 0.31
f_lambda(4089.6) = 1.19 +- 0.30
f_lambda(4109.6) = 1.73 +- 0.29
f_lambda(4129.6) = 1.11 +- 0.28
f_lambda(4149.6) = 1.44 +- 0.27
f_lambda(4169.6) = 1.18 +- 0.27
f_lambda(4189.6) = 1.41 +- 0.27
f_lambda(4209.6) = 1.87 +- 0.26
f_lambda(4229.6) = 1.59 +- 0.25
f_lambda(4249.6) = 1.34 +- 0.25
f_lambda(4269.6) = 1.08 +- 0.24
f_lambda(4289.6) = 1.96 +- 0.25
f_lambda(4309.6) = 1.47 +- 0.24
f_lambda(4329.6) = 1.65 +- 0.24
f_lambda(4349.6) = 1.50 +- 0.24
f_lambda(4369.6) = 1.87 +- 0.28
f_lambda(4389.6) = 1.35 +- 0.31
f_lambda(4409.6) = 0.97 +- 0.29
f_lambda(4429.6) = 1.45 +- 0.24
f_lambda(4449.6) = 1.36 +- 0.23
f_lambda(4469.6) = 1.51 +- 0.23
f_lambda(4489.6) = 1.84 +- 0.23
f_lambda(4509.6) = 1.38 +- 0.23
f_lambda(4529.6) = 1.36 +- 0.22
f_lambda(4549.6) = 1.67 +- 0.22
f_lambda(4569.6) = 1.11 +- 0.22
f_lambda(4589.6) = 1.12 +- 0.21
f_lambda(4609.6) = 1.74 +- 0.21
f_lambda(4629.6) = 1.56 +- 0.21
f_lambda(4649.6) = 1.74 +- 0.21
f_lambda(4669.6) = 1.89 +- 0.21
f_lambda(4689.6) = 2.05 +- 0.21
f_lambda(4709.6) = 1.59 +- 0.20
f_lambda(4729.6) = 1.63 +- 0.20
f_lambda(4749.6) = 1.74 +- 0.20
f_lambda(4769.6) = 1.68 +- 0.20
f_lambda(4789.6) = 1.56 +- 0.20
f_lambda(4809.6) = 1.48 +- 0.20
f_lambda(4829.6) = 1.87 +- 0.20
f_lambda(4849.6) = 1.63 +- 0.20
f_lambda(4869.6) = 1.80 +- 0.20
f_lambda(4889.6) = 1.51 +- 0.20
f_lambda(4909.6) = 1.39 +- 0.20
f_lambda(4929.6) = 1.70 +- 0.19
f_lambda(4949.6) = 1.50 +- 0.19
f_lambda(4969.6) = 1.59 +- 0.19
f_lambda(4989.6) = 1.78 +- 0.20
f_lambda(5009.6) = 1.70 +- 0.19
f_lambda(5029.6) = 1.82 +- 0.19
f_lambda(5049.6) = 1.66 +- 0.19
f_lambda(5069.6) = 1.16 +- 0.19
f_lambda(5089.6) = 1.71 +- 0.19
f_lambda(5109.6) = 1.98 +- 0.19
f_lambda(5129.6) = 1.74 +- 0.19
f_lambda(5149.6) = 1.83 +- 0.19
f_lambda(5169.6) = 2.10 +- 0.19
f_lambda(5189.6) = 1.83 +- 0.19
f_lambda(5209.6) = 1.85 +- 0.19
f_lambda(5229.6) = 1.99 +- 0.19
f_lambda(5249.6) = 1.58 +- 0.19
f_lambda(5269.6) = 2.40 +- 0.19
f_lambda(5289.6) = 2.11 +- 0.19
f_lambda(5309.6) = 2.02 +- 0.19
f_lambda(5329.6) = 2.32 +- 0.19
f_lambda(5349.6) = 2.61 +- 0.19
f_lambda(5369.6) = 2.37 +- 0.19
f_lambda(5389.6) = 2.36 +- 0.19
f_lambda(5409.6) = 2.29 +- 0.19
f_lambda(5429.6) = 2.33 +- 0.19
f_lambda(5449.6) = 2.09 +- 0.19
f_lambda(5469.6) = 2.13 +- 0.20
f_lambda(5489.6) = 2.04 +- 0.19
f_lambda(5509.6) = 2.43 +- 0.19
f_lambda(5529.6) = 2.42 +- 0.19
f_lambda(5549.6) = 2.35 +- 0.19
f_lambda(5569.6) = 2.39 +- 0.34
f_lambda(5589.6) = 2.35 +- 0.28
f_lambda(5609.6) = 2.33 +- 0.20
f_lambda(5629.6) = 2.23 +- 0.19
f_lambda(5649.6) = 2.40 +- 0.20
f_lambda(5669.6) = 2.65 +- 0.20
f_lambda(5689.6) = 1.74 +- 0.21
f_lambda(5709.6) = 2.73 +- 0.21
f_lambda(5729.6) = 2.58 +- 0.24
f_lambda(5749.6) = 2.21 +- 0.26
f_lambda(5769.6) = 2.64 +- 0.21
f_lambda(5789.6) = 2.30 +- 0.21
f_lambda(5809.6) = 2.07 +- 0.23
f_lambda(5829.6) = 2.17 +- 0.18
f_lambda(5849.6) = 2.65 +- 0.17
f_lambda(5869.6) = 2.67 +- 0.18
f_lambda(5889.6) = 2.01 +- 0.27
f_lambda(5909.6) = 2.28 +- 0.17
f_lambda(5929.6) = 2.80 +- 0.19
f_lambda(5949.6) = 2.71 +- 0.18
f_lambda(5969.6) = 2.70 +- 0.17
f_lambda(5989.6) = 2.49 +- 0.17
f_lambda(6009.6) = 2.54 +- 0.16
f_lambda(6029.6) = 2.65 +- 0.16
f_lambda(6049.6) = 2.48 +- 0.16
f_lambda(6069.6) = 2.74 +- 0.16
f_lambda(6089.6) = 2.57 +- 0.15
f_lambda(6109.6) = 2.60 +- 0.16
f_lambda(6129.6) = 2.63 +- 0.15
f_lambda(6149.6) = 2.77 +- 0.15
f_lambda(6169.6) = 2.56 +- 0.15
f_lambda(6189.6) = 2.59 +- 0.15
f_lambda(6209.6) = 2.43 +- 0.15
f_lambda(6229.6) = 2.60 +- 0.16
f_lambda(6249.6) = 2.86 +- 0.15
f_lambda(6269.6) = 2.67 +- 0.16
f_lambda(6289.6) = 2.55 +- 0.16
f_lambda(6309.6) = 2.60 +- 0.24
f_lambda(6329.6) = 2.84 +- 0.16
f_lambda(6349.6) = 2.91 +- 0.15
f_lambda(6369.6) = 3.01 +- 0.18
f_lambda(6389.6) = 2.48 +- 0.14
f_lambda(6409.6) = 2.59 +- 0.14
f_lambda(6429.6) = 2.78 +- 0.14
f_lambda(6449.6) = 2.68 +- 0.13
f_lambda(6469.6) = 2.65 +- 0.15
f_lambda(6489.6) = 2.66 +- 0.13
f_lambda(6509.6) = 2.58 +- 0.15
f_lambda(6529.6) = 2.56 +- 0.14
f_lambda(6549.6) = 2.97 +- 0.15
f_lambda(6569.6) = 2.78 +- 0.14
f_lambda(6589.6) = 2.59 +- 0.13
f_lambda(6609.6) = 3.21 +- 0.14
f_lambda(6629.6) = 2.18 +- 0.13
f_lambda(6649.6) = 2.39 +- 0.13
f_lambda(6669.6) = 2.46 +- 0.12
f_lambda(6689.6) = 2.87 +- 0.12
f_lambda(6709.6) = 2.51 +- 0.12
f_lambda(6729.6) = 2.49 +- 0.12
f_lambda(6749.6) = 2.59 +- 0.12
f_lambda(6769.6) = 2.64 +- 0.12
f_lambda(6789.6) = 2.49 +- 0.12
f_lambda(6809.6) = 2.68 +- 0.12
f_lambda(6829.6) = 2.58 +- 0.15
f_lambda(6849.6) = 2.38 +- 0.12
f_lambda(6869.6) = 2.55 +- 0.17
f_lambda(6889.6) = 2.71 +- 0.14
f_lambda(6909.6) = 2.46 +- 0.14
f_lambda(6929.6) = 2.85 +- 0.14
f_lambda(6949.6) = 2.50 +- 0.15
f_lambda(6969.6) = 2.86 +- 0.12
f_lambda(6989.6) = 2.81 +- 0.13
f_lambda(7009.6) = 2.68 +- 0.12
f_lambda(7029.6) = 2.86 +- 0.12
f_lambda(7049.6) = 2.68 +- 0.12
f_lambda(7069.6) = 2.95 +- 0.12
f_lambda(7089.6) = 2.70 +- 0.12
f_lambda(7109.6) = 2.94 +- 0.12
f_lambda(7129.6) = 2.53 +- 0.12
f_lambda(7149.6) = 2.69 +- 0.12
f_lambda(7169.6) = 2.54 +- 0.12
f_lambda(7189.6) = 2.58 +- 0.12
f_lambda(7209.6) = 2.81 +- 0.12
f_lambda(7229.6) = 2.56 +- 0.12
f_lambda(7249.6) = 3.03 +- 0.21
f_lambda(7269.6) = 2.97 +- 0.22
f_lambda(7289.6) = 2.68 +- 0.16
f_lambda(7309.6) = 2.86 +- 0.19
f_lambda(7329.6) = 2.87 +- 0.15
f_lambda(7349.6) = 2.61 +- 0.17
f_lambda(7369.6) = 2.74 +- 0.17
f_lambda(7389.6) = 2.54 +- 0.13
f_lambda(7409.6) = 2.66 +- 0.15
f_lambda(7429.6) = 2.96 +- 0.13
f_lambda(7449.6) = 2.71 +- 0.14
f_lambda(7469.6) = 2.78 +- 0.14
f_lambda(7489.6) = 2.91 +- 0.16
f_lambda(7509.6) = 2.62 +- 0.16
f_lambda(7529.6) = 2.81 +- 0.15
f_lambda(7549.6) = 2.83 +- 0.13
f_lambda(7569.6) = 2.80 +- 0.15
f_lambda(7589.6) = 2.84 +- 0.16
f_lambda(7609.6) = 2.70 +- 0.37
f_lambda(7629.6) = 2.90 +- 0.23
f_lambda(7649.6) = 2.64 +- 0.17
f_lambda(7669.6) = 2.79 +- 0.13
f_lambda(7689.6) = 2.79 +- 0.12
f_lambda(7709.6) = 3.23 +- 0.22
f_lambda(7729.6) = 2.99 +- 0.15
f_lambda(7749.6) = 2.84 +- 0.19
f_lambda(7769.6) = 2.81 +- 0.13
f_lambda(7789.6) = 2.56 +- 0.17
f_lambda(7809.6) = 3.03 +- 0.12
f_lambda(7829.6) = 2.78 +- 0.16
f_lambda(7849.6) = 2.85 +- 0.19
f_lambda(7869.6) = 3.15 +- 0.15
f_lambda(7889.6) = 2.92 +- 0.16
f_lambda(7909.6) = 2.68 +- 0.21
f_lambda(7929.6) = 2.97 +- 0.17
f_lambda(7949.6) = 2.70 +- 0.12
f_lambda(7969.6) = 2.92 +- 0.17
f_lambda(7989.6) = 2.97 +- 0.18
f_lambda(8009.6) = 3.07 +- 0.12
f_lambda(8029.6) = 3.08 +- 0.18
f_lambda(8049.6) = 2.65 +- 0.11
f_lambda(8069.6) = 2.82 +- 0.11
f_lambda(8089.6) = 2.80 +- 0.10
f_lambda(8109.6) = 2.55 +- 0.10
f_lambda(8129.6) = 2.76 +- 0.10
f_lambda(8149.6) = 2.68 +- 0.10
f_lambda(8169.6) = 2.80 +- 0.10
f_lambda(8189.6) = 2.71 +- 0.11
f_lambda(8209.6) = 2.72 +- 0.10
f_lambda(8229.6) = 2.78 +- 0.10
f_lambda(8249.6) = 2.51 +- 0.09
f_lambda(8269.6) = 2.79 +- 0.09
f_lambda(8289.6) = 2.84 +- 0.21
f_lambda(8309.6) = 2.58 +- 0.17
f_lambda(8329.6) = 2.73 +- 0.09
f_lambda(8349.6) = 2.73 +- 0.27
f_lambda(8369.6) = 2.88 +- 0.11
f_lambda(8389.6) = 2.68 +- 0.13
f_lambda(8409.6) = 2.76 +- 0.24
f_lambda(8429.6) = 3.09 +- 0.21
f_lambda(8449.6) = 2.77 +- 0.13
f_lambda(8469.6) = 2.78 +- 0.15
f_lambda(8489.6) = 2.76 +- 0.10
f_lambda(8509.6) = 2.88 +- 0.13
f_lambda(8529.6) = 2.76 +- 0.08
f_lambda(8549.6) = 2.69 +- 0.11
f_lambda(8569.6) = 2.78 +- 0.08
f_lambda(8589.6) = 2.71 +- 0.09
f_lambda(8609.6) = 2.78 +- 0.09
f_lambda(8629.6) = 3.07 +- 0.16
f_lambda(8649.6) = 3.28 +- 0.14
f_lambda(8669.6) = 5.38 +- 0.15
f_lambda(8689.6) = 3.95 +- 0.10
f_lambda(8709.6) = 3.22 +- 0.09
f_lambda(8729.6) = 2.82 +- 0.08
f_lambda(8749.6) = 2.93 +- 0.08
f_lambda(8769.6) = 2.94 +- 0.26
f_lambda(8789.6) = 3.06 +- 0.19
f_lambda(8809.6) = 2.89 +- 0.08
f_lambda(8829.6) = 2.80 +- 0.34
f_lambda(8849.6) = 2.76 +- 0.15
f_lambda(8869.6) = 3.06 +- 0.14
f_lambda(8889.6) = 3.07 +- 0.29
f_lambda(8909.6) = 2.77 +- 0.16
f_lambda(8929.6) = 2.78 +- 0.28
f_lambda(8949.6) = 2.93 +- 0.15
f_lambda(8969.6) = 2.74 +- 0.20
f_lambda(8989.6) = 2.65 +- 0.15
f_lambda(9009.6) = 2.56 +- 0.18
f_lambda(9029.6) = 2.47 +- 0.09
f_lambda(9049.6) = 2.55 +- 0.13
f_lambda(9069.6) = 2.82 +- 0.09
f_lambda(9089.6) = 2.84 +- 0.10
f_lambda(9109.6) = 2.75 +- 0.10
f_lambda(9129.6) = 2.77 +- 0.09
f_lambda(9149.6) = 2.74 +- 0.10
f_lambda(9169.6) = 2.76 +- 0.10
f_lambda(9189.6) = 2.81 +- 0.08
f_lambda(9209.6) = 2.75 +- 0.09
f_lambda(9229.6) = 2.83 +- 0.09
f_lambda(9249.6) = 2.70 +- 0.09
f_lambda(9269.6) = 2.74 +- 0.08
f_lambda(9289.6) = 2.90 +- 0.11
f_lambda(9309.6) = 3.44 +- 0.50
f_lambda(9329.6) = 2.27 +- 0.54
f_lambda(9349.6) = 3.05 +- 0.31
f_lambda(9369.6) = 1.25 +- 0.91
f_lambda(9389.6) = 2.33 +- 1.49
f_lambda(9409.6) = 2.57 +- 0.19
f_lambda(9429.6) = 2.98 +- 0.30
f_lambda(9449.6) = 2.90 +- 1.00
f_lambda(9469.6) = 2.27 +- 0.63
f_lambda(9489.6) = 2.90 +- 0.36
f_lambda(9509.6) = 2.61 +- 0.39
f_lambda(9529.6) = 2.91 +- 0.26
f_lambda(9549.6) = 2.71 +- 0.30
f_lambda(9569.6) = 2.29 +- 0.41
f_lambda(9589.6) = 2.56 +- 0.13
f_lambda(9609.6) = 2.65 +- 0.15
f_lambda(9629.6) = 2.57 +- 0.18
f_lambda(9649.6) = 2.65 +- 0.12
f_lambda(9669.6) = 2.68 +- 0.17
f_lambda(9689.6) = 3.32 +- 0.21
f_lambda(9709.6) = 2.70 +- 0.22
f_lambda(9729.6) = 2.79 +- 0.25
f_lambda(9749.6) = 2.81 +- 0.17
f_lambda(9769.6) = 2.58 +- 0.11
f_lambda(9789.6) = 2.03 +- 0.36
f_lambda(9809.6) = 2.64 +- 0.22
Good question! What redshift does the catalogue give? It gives 0.32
